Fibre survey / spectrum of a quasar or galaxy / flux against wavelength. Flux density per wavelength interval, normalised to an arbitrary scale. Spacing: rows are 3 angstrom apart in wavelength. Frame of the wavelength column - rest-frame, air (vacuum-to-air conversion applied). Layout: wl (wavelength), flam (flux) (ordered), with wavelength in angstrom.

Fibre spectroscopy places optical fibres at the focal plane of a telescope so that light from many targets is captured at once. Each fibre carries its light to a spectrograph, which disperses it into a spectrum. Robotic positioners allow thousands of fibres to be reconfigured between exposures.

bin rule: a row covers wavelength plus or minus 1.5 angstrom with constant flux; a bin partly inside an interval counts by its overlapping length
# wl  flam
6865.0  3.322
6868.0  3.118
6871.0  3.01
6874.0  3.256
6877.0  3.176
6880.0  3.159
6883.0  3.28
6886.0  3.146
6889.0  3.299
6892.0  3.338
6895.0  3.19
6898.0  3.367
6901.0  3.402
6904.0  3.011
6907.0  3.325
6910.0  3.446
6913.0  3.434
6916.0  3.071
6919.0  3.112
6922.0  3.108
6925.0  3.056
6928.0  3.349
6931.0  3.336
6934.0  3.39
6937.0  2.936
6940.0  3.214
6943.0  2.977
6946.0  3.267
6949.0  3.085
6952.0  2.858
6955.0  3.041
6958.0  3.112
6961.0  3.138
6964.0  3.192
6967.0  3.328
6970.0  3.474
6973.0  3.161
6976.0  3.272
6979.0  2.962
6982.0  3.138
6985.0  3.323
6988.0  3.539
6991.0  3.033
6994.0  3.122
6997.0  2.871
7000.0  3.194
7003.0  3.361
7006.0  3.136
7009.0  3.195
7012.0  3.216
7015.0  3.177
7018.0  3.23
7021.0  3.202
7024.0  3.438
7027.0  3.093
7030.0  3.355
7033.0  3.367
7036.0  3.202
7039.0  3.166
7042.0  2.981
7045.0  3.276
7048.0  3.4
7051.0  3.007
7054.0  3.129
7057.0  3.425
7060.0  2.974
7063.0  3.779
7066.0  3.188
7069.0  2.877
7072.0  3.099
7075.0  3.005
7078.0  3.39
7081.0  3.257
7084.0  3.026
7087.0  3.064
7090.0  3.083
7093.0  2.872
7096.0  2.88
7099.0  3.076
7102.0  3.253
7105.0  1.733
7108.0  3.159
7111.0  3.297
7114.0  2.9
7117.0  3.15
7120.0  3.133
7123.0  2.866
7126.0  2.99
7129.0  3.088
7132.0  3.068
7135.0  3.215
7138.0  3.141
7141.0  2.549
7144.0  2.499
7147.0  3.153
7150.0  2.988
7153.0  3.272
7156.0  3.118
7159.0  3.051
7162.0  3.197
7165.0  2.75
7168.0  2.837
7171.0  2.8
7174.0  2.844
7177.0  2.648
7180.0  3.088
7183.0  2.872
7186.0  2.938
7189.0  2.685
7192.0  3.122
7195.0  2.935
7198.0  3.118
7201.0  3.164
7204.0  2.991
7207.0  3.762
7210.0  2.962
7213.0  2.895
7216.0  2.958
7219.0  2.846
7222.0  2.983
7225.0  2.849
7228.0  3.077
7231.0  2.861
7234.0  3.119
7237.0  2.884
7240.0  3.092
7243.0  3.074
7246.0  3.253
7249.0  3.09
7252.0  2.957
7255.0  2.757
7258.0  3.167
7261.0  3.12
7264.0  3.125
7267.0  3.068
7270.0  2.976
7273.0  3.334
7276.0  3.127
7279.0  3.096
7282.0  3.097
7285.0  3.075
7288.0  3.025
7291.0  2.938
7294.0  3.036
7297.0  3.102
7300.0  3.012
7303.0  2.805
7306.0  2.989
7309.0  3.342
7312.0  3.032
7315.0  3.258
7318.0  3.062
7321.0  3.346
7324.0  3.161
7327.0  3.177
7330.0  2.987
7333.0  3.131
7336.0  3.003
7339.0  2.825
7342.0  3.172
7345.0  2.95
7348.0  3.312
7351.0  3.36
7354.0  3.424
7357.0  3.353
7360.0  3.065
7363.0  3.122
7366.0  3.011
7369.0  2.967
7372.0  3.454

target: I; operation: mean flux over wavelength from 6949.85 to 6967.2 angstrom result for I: 3.09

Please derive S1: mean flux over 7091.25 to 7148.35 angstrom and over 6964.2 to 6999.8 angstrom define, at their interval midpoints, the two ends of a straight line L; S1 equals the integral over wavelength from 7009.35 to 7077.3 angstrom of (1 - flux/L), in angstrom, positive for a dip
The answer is -2.7 angstrom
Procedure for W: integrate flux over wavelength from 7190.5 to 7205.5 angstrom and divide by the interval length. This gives 3.07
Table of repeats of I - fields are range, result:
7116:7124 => 3.05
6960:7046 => 3.21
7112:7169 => 3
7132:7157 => 2.99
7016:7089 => 3.2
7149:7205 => 2.97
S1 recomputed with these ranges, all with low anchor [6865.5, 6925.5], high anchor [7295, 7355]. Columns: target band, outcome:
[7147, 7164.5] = 0.29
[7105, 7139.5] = 1.46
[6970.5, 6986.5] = 0.05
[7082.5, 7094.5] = 0.62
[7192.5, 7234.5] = 1.44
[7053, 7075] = -0.12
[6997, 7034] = -0.45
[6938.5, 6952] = 0.43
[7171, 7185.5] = 1.34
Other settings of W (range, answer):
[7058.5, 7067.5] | 3.31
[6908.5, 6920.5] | 3.27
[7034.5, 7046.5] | 3.16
